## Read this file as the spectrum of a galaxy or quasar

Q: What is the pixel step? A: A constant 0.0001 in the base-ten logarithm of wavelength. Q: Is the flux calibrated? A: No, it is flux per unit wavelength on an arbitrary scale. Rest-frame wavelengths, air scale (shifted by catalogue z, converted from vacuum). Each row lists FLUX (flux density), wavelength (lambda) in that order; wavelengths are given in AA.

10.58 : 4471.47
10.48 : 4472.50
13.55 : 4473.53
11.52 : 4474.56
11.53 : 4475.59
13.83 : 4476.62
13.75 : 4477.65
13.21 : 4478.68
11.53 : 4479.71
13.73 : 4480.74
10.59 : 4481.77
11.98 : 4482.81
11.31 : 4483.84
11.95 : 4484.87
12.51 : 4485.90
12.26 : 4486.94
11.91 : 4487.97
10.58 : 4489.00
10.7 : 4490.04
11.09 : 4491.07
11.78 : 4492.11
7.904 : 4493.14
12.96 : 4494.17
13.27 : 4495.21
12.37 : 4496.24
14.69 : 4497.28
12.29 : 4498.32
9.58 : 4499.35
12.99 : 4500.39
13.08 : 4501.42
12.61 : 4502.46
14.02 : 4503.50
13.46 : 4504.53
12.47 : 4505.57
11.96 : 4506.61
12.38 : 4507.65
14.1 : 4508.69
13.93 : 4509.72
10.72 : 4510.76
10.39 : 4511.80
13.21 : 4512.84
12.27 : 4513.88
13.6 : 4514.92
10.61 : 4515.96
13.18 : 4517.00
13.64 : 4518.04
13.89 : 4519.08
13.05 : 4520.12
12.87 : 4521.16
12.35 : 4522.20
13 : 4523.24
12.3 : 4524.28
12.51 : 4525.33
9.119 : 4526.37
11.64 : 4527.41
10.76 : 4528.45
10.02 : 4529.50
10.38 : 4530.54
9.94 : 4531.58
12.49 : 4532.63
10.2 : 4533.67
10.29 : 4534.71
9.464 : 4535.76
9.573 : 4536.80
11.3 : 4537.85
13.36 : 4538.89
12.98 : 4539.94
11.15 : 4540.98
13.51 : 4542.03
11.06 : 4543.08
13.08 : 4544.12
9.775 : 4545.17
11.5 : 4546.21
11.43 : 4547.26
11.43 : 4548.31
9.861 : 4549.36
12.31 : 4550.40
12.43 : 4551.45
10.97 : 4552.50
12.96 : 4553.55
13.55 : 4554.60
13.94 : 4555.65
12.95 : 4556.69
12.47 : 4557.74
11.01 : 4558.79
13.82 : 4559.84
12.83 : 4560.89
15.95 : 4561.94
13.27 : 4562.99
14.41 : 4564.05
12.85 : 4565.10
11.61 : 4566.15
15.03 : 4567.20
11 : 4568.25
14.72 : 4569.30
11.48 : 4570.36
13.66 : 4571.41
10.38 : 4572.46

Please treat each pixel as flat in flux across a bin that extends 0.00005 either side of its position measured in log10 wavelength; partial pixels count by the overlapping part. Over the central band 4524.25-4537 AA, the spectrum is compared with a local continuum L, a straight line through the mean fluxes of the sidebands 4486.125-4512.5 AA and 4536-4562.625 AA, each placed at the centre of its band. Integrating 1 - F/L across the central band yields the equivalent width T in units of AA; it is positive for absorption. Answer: 1.6 AA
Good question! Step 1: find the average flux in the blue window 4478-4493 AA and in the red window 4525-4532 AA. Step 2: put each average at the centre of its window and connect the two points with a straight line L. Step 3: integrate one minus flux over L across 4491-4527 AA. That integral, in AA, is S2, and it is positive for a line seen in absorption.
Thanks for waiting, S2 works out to -4.2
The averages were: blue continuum 11.7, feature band 12.4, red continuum 10.6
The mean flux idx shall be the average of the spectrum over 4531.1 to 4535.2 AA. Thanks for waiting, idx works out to 10.7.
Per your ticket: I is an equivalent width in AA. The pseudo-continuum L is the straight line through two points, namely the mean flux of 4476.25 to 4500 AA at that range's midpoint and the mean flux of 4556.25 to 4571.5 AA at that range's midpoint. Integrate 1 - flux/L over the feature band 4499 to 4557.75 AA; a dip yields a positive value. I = 2.7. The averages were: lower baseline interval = 12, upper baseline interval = 13.1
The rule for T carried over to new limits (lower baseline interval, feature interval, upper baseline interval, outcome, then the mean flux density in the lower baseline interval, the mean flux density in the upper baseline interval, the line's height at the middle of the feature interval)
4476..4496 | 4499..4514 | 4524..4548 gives -1.1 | 11.9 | 11.2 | 11.6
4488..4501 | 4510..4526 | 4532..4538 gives -2.2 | 11.7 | 10.5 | 11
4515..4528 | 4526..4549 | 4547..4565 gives 2.6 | 12.4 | 12.7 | 12.5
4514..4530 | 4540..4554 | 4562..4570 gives 1.3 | 12.2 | 13.4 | 12.9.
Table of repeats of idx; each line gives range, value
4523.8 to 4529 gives 11.2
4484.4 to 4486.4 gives 12.3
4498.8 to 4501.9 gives 11.9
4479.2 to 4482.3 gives 11.9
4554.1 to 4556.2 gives 13.8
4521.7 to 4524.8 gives 12.6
